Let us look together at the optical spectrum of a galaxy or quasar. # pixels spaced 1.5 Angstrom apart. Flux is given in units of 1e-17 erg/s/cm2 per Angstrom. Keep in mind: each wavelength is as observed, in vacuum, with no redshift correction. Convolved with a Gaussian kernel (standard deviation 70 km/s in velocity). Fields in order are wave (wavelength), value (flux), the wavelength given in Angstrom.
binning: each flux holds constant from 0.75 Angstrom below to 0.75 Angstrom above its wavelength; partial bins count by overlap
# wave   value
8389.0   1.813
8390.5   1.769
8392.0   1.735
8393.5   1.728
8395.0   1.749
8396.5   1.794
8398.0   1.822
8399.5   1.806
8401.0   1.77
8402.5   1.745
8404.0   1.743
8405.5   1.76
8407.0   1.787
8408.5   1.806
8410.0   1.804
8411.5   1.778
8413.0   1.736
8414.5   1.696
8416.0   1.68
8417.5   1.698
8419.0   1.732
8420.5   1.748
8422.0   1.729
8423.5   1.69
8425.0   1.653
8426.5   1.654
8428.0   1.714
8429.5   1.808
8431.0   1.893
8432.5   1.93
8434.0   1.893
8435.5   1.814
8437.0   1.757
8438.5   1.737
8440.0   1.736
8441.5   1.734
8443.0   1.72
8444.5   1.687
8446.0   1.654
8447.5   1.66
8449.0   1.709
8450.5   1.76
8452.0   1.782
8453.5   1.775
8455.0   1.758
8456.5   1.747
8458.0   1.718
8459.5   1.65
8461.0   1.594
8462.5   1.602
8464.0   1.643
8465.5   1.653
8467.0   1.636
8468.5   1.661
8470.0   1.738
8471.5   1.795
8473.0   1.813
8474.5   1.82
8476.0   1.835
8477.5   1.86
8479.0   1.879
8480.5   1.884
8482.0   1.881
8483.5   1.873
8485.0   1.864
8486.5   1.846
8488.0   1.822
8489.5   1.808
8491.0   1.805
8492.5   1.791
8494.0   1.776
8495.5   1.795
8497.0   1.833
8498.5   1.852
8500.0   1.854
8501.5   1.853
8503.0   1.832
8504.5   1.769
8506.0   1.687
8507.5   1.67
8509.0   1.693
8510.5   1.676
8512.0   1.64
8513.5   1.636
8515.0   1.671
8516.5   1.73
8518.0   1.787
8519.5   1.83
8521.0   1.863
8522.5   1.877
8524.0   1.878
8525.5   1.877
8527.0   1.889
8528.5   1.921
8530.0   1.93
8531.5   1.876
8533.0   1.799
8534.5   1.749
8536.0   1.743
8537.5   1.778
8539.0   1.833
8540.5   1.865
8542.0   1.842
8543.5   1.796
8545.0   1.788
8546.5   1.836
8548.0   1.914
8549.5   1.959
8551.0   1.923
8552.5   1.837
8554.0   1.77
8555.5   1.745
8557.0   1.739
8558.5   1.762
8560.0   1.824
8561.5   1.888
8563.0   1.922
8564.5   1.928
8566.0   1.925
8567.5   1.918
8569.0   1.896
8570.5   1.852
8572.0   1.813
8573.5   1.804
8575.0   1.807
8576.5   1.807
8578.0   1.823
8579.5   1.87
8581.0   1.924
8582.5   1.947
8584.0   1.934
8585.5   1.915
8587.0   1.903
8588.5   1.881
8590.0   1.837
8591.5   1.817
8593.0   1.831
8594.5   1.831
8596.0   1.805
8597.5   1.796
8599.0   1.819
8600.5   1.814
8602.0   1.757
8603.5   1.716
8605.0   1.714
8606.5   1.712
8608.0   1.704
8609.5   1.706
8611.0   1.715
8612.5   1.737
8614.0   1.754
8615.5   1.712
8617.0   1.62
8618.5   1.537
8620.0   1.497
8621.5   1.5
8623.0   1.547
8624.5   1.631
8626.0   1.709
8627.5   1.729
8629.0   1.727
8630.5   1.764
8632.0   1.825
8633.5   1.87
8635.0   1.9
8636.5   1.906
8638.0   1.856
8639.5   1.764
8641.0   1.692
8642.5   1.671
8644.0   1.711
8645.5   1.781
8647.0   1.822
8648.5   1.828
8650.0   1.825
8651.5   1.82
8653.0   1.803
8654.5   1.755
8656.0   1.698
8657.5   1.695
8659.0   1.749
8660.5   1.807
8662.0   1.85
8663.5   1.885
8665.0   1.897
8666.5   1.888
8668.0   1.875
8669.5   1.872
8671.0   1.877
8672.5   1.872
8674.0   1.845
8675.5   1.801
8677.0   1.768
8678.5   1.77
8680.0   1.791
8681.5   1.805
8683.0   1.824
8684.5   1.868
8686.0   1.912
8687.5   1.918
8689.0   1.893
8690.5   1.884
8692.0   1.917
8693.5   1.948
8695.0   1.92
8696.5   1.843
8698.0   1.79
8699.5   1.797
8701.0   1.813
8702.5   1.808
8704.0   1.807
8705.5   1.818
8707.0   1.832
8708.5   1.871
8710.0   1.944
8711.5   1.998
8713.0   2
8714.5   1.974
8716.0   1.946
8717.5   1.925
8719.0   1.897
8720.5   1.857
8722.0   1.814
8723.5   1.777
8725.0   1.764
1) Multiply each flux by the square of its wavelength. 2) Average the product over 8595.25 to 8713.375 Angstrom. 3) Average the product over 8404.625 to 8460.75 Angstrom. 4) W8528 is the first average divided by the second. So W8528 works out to 1.08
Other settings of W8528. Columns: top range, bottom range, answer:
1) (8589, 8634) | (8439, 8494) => 1.02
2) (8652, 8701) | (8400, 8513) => 1.10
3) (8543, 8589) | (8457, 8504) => 1.06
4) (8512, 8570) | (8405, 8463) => 1.08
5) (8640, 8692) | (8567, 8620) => 1.03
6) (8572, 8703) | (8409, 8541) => 1.05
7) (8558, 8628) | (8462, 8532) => 1.02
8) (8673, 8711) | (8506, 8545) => 1.07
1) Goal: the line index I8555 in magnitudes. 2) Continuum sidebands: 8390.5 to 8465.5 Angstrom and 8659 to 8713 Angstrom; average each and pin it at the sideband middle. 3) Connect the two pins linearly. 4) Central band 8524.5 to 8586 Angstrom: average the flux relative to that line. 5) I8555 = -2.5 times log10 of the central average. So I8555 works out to -0.03 mag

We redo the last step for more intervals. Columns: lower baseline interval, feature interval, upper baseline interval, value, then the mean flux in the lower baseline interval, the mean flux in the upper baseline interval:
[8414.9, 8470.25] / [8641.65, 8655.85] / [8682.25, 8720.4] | 0.046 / 1.72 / 1.89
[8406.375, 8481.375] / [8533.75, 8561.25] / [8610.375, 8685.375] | -0.037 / 1.74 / 1.77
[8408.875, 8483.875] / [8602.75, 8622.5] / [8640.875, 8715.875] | 0.094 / 1.75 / 1.84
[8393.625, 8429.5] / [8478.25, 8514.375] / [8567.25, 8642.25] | -0.020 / 1.74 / 1.78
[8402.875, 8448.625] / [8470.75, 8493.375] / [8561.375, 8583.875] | -0.025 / 1.75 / 1.88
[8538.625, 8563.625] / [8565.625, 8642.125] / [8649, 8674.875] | 0.030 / 1.84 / 1.82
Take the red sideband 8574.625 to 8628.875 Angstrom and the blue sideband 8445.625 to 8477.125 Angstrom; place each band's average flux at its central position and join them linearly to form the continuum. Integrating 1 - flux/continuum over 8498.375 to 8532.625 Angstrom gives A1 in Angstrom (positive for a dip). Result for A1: -1.2 Angstrom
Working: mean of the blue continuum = 1.72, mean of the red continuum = 1.76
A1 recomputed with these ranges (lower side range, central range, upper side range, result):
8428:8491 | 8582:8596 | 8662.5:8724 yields -0.4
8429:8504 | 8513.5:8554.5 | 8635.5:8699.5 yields -0.9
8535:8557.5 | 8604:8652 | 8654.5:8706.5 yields 2.8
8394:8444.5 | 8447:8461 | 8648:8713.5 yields 0.4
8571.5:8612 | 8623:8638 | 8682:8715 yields 0.5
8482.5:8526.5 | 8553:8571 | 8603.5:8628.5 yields -1.3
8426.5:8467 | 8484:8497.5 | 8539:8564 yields -0.3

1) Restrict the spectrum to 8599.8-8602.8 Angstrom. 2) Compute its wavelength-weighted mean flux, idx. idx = 1.78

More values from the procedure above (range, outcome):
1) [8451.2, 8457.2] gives 1.77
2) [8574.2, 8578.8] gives 1.81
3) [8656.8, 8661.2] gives 1.75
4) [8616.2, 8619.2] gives 1.58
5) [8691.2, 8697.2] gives 1.91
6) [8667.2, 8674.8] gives 1.87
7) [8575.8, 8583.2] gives 1.87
